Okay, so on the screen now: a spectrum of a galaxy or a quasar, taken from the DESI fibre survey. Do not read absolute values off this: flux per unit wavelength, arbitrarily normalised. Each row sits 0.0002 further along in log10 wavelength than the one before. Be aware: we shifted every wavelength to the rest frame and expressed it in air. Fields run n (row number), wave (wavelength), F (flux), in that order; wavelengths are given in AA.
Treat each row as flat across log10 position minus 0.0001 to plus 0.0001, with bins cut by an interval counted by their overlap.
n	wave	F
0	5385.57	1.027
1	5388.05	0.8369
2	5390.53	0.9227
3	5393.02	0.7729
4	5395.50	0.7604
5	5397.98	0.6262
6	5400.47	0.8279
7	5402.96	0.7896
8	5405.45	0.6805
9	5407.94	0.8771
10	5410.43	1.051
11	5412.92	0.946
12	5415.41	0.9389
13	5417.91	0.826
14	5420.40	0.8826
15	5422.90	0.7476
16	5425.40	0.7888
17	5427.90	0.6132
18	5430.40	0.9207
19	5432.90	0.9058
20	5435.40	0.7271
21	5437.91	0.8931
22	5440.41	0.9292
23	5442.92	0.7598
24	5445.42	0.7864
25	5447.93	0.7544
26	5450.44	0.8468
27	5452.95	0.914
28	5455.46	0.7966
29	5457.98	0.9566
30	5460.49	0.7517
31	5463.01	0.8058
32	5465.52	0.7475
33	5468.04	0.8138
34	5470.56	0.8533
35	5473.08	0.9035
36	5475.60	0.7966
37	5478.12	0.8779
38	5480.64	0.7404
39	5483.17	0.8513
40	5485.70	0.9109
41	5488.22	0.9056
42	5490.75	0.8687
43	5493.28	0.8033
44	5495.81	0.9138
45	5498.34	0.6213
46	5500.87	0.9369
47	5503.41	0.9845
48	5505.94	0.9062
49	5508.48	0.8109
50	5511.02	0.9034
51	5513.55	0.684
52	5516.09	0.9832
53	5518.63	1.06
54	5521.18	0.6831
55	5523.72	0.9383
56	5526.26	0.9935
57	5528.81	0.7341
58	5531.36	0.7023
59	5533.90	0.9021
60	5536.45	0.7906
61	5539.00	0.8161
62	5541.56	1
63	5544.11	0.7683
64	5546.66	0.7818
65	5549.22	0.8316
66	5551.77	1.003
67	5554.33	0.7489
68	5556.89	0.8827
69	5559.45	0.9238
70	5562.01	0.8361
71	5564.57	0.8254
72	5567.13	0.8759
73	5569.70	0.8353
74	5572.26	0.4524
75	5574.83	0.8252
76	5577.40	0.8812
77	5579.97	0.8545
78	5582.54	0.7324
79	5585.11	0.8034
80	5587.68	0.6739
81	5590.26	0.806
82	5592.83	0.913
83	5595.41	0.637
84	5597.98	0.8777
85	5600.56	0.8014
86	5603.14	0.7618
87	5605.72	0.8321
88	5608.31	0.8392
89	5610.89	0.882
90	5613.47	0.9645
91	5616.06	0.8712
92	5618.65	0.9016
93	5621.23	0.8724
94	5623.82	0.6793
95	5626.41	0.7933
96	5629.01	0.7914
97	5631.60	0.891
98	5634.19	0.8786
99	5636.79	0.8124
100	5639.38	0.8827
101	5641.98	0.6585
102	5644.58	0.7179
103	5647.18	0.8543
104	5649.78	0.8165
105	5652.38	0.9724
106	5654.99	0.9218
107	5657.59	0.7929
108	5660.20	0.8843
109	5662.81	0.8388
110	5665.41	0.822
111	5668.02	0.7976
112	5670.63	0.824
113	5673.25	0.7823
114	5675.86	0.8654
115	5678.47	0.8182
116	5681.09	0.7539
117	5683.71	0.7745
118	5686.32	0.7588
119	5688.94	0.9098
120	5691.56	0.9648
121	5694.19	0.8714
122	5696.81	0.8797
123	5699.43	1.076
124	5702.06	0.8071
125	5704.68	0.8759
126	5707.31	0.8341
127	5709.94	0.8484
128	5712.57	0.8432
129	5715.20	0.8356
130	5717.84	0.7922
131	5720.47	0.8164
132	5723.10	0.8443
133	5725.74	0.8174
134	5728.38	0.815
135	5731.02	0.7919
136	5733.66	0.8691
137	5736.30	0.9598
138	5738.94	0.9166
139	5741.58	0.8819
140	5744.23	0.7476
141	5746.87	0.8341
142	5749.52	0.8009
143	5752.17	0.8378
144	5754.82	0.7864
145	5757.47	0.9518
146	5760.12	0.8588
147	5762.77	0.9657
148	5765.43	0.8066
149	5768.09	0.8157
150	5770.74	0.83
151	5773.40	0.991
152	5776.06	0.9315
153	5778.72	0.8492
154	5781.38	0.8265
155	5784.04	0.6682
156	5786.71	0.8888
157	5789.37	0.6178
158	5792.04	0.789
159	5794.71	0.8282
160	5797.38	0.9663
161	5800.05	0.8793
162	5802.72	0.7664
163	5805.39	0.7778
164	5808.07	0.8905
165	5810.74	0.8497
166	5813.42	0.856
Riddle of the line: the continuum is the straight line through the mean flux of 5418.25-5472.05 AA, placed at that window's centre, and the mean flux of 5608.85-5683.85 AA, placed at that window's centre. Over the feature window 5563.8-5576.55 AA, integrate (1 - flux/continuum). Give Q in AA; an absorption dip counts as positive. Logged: 1.0 AA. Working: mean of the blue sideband 0.819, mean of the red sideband 0.832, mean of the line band 0.764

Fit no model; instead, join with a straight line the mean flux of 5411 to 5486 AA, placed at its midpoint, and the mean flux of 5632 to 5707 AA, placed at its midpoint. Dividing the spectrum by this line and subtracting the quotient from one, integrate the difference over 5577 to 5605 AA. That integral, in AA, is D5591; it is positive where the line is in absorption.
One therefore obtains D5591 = 1.6 AA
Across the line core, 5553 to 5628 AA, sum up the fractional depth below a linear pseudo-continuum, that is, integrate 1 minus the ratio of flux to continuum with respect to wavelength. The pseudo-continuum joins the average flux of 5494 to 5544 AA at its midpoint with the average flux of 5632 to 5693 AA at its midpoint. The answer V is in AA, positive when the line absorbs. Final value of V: 2.8 AA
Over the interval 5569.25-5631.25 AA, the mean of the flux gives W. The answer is 0.804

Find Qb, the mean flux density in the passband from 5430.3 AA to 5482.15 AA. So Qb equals 0.831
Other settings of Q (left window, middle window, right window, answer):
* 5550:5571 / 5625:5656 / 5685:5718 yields 1.3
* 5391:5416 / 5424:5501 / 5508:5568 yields 1.1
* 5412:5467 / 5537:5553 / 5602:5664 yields -0.6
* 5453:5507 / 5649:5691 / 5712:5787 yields 0.5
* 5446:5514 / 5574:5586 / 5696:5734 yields 0.3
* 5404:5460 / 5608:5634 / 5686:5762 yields 0.1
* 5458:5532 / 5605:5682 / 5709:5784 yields 1.3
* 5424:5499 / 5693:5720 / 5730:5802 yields -0.7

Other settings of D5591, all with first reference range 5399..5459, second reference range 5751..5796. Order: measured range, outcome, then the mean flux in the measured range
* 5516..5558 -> -0.90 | 0.856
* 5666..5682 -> 0.56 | 0.809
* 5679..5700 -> -0.66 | 0.864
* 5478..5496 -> -0.34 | 0.854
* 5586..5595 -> 0.60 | 0.782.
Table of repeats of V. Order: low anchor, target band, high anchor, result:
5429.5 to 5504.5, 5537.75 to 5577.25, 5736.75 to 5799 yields 0.7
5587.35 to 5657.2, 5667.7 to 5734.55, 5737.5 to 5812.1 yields -0.5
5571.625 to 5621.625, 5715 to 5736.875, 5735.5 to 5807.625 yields 0.0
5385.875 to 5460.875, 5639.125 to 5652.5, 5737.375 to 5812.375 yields 0.6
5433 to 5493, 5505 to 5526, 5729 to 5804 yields -1.0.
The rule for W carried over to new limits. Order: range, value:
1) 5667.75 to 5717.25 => 0.849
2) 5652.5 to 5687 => 0.824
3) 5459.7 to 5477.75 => 0.815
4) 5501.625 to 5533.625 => 0.868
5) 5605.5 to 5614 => 0.878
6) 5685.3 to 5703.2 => 0.898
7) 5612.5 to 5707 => 0.843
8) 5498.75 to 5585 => 0.842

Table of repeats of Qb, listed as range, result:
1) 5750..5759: 0.853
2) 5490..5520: 0.872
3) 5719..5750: 0.842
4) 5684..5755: 0.852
